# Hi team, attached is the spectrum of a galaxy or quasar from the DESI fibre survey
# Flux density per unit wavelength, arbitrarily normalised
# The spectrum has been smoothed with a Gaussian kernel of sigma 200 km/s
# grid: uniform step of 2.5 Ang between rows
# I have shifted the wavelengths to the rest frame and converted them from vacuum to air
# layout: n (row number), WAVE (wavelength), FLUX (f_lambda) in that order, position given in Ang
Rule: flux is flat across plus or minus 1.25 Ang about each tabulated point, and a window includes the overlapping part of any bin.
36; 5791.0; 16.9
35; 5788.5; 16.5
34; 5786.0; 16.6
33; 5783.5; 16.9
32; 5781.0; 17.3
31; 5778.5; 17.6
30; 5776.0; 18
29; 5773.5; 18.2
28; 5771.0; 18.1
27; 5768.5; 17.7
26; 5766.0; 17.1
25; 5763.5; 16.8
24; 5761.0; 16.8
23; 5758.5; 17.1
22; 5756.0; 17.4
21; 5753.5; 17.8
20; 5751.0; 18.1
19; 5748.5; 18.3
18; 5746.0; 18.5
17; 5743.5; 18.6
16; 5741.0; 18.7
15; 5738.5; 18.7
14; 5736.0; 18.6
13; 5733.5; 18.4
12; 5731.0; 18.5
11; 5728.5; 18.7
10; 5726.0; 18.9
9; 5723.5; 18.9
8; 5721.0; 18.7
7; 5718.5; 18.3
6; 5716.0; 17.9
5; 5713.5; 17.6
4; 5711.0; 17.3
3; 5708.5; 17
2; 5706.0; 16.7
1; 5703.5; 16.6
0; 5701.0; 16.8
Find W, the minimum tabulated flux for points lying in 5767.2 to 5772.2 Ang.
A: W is 17.7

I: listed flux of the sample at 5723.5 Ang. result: 18.9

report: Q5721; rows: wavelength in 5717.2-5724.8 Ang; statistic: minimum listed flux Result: 18.3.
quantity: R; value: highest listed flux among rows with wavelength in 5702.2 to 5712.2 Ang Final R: 17.3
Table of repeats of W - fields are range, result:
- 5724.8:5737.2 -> 18.4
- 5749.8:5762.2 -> 16.8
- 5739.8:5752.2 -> 18.1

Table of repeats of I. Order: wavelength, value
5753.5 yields 17.8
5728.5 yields 18.7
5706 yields 16.7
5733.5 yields 18.4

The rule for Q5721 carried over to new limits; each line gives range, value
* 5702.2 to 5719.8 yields 16.6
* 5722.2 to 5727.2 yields 18.9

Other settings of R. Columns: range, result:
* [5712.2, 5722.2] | 18.7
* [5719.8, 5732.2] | 18.9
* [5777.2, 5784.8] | 17.6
